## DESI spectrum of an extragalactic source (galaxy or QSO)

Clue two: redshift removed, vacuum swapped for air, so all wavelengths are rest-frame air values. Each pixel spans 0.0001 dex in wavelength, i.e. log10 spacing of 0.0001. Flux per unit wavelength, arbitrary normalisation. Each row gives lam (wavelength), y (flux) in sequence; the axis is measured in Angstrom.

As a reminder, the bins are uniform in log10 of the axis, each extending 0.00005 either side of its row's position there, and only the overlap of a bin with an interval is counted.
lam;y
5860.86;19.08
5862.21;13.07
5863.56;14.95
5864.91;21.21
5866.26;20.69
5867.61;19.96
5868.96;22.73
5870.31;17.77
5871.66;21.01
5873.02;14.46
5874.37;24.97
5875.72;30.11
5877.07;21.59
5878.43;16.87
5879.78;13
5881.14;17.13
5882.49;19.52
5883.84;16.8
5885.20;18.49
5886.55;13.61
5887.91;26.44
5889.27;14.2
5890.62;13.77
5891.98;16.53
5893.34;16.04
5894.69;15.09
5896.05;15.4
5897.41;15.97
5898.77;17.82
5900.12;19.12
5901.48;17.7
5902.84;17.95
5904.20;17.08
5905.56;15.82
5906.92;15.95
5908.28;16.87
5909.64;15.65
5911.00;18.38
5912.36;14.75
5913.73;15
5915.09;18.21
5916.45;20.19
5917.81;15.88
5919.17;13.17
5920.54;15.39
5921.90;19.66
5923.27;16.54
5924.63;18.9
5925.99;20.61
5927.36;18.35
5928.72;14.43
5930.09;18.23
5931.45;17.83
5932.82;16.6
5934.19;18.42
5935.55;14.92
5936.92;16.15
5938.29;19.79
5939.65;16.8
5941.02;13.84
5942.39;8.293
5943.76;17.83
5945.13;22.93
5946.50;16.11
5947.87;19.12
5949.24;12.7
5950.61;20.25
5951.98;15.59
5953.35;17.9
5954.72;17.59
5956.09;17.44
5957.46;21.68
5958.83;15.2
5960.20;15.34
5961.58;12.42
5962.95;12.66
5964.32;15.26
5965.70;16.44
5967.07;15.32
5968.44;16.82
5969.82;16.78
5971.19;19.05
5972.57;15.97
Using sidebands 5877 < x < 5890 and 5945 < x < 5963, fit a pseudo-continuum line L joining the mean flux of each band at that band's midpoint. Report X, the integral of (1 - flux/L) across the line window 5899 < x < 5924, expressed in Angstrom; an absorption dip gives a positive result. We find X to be 0.6 Angstrom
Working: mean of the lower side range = 17.6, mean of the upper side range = 16.9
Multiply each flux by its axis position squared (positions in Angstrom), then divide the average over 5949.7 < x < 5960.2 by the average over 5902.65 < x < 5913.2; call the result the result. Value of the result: 1.09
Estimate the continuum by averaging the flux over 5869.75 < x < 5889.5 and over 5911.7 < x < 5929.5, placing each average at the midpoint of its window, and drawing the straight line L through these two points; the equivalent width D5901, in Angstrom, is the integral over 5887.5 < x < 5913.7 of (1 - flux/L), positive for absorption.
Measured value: 1.9 Angstrom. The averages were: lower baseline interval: 19.2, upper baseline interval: 17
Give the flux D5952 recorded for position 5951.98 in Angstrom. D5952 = 15.59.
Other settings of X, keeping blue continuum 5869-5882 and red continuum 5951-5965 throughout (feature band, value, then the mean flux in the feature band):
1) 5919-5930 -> 0.18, 17.4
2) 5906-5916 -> 0.97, 16.5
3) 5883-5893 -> 1.11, 17.1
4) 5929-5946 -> 0.36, 16.7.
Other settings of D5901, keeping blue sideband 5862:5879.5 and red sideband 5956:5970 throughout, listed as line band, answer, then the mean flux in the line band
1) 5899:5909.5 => 0.8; 17.2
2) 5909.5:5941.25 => 0.8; 17.1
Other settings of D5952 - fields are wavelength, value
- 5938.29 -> 19.79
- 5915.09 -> 18.21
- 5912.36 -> 14.75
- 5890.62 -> 13.77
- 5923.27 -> 16.54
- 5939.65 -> 16.8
